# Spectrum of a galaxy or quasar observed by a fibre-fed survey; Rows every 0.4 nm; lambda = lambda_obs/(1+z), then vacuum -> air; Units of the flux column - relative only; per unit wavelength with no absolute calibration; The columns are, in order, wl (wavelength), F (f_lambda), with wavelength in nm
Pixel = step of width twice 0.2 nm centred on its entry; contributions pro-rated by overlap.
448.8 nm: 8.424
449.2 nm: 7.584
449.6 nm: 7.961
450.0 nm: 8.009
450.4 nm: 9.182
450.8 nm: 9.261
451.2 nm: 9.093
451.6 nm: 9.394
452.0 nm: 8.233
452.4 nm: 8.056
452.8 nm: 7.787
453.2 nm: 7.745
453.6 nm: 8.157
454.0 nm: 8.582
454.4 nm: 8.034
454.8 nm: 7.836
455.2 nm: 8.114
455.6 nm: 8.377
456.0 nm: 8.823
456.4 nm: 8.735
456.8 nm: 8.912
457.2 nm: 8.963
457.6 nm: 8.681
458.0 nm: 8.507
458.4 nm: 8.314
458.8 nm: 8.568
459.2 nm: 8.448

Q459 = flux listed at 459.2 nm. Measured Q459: 8.448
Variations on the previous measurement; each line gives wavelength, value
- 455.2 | 8.114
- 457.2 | 8.963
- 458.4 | 8.314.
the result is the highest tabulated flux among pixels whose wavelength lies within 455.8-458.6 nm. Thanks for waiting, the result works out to 8.963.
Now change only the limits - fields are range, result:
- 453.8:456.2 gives 8.823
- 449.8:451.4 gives 9.261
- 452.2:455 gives 8.582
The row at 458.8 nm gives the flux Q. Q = 8.568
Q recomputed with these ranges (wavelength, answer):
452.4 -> 8.056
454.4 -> 8.034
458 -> 8.507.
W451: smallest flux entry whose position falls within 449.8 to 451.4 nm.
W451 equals 8.009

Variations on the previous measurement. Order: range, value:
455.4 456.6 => 8.377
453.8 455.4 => 7.836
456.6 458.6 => 8.314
